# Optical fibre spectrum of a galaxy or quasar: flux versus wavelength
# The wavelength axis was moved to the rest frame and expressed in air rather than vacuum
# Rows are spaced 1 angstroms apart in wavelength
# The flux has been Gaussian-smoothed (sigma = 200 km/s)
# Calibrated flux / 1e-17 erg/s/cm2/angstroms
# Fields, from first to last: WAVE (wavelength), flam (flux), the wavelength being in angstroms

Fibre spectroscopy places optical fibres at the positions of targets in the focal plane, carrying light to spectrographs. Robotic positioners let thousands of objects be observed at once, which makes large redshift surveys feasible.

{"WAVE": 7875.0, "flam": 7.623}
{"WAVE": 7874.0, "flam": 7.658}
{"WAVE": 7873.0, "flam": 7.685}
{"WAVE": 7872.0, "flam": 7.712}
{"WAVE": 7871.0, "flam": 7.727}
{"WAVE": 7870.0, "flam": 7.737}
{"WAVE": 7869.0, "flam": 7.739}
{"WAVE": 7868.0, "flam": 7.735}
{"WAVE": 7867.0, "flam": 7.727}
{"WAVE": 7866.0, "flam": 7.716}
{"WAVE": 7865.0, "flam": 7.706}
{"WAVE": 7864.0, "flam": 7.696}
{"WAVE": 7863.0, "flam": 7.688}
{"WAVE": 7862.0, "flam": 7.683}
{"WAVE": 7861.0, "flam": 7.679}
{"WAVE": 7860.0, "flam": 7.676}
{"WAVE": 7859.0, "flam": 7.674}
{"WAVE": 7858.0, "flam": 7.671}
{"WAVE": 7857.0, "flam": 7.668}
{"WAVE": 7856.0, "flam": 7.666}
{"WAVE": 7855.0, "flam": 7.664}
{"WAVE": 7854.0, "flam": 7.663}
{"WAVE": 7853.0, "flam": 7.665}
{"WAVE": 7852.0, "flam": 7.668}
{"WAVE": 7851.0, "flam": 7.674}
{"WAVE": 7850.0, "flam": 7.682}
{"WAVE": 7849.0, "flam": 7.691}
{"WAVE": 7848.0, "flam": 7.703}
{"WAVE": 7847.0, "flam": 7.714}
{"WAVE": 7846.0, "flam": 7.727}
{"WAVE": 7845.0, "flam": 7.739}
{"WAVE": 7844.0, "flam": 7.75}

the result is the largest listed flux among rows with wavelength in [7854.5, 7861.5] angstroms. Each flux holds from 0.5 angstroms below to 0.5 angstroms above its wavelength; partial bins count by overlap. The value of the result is 7.679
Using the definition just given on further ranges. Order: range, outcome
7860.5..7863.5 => 7.688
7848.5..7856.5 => 7.691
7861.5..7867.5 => 7.727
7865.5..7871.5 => 7.739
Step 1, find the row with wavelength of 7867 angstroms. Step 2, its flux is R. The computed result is 7.727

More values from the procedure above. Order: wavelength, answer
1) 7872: 7.712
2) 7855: 7.664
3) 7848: 7.703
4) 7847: 7.714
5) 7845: 7.739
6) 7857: 7.668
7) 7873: 7.685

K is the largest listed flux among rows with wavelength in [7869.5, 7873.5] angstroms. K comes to 7.737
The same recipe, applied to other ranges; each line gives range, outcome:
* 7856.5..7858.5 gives 7.671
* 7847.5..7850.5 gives 7.703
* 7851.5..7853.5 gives 7.668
